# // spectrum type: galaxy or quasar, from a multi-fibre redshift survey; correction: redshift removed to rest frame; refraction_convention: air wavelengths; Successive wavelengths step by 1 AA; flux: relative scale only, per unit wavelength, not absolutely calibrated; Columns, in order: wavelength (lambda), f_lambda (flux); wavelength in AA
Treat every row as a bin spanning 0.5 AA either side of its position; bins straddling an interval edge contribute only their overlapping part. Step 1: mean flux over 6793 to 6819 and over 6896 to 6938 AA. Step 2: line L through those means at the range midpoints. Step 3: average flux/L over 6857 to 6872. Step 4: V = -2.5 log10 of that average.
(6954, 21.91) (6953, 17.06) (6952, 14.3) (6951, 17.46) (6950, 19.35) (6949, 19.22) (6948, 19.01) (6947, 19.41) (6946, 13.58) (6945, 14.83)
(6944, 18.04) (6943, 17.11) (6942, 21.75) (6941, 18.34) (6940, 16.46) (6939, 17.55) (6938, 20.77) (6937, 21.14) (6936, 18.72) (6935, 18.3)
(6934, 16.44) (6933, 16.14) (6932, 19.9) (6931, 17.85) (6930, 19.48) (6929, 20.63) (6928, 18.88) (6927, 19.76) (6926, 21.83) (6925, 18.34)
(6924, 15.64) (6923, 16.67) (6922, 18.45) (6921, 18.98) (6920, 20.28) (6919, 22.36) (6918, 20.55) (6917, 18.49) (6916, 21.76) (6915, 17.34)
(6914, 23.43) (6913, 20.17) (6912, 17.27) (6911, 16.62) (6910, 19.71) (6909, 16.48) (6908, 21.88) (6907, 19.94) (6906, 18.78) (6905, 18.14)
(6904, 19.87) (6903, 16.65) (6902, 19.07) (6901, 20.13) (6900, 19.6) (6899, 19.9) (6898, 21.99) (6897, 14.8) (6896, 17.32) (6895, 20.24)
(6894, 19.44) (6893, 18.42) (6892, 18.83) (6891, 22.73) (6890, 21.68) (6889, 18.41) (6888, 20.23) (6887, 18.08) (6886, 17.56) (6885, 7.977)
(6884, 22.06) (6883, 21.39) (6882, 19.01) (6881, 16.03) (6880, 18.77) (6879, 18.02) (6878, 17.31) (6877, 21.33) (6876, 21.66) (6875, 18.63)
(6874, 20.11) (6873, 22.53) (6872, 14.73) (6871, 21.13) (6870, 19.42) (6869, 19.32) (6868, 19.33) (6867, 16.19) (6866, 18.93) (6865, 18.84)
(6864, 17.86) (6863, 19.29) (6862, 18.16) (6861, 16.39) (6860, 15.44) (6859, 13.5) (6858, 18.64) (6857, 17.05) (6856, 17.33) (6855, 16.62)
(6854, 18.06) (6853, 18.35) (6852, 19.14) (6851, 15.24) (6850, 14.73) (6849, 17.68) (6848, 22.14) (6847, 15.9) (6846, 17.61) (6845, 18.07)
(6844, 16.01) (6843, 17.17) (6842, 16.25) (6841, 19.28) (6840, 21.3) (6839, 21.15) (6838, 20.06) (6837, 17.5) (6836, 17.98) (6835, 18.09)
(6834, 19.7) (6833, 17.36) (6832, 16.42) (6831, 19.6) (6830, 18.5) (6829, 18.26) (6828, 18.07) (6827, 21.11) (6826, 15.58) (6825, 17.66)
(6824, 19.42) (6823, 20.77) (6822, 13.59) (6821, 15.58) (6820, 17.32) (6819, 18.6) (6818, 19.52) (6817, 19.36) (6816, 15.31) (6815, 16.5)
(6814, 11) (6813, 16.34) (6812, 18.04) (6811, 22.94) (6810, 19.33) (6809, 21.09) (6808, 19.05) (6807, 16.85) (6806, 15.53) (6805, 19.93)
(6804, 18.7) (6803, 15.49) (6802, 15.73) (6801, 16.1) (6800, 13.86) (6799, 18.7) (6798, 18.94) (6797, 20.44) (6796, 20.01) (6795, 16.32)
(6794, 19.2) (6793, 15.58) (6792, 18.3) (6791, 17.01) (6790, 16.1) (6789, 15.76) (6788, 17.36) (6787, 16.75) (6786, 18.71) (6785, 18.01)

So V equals 0.03 mag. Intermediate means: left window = 17.7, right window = 19.1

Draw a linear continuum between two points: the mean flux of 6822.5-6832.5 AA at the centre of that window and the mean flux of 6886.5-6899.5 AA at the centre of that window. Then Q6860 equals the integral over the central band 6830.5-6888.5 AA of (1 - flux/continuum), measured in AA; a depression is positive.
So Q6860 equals 2.4 AA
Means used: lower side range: 18.5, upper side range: 19.4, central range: 18.2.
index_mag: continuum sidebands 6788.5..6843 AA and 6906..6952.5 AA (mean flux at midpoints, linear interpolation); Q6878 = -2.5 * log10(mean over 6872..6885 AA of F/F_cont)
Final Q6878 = -0.04 mag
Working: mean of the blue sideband 17.9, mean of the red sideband 18.7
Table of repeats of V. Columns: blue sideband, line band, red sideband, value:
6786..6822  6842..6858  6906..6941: 0.04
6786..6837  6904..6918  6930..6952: -0.08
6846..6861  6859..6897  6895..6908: -0.03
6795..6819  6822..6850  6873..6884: 0.01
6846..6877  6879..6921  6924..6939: -0.03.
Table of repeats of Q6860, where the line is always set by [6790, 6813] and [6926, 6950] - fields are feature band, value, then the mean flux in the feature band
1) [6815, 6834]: 0.2 AA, 17.9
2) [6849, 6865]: 0.9 AA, 17.1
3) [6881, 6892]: -0.3 AA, 18.8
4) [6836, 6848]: -0.2 AA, 18.4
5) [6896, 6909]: -0.5 AA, 19.1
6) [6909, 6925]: -0.6 AA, 19.1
